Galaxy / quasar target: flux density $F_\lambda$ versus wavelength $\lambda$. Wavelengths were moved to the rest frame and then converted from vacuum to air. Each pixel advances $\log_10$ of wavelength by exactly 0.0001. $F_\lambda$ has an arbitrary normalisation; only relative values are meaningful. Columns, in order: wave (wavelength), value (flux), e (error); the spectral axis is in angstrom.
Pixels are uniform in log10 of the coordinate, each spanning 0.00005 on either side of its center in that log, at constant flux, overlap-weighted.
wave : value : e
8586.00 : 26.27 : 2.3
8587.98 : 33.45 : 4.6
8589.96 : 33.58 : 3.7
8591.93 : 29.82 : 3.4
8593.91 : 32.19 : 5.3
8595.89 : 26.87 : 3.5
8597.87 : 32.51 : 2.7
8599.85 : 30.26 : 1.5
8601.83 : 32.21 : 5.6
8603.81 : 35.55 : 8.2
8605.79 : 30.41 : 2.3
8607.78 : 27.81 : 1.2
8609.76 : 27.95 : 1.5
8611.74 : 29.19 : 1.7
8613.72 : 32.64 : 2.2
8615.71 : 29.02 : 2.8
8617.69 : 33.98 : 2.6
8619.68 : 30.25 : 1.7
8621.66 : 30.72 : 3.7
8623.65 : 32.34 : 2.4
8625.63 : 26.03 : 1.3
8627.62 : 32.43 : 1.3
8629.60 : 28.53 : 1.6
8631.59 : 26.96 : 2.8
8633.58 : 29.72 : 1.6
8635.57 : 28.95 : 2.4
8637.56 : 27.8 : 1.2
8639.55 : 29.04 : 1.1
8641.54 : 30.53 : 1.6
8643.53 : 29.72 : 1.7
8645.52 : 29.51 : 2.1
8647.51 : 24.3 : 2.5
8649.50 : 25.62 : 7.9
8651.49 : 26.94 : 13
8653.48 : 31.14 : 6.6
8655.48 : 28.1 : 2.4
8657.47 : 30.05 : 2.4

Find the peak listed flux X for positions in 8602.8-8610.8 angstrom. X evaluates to 35.55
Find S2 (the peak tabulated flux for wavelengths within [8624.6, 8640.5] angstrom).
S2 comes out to 32.43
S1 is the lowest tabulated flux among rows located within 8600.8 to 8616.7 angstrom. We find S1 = 27.81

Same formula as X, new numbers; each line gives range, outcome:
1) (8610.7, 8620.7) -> 33.98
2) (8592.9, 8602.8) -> 32.51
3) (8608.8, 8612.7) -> 29.19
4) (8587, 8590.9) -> 33.58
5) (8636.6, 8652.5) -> 30.53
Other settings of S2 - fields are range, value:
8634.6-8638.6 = 28.95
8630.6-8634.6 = 29.72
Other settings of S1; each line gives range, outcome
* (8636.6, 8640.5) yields 27.8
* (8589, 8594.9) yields 29.82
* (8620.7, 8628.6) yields 26.03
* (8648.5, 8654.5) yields 25.62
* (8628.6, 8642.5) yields 26.96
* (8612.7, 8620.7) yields 29.02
